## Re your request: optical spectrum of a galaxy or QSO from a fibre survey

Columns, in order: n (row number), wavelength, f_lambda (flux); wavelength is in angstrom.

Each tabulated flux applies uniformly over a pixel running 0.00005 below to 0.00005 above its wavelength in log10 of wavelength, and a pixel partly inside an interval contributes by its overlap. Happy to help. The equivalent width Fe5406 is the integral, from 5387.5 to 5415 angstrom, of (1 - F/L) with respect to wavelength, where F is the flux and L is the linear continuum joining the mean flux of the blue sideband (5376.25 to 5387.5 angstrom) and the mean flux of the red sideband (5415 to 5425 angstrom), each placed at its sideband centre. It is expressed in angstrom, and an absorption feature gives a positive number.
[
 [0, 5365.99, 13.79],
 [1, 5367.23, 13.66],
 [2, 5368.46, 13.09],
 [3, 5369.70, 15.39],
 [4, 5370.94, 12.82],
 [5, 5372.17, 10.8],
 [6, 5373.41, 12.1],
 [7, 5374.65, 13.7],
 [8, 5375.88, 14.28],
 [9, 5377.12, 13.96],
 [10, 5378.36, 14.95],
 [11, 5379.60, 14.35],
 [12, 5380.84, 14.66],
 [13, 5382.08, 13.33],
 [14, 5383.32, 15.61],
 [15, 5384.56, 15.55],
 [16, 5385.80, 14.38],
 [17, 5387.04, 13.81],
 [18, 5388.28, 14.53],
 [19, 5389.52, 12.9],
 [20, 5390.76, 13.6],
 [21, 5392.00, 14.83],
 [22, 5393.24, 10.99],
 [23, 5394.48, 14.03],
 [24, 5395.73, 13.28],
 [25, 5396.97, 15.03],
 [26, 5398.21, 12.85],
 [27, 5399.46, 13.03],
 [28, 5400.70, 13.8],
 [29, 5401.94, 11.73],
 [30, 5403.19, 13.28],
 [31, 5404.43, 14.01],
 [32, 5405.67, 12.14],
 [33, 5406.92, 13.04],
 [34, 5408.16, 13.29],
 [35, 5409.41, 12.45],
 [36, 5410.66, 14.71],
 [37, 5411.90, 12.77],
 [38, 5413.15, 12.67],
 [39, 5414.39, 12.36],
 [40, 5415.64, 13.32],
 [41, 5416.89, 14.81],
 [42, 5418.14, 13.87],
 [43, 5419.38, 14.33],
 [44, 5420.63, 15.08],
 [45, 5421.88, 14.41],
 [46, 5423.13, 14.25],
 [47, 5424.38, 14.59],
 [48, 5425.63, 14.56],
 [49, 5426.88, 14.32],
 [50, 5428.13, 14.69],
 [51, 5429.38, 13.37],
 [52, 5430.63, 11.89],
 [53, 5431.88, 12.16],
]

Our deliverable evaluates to 2.2 angstrom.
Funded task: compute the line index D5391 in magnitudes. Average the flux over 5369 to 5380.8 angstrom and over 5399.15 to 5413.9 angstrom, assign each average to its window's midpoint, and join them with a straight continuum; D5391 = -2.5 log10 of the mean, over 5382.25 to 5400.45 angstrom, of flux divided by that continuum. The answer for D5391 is -0.042 mag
